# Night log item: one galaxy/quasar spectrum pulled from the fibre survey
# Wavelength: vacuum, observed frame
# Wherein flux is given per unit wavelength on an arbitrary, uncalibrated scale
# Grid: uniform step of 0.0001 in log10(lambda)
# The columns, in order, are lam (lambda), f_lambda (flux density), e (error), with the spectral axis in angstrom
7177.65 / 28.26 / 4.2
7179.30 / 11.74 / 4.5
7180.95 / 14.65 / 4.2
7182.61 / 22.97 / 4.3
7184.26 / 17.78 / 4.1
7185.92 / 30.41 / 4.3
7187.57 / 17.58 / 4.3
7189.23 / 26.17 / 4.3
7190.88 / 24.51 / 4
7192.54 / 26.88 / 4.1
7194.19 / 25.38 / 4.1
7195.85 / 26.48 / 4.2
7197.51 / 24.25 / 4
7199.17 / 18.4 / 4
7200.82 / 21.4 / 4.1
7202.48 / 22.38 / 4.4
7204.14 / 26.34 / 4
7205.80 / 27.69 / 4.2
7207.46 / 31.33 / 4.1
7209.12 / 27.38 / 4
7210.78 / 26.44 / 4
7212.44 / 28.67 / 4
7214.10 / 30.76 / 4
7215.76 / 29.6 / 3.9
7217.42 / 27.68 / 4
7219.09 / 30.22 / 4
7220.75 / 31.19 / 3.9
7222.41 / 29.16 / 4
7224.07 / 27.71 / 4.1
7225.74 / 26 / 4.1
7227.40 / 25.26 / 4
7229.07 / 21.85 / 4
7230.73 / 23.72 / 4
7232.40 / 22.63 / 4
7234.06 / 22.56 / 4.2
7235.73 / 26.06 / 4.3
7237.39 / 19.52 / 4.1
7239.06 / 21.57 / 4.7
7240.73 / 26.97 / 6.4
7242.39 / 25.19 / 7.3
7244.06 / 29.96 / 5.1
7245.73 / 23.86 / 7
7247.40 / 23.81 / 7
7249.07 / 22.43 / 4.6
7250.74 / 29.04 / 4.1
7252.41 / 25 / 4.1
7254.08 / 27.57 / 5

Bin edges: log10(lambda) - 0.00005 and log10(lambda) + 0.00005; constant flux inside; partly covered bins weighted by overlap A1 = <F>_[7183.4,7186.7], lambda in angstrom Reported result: 24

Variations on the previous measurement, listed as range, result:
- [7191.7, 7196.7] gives 26.2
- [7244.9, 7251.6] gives 24.8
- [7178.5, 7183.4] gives 16.4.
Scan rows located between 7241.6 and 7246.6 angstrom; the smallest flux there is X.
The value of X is 23.86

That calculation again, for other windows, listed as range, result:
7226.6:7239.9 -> 19.52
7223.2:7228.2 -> 25.26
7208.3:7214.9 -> 26.44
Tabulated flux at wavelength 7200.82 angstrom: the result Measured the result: 21.4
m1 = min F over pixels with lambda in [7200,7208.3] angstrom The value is 21.4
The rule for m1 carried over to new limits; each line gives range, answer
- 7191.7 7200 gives 18.4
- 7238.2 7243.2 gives 21.57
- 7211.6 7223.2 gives 27.68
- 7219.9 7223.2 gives 29.16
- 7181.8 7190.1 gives 17.58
